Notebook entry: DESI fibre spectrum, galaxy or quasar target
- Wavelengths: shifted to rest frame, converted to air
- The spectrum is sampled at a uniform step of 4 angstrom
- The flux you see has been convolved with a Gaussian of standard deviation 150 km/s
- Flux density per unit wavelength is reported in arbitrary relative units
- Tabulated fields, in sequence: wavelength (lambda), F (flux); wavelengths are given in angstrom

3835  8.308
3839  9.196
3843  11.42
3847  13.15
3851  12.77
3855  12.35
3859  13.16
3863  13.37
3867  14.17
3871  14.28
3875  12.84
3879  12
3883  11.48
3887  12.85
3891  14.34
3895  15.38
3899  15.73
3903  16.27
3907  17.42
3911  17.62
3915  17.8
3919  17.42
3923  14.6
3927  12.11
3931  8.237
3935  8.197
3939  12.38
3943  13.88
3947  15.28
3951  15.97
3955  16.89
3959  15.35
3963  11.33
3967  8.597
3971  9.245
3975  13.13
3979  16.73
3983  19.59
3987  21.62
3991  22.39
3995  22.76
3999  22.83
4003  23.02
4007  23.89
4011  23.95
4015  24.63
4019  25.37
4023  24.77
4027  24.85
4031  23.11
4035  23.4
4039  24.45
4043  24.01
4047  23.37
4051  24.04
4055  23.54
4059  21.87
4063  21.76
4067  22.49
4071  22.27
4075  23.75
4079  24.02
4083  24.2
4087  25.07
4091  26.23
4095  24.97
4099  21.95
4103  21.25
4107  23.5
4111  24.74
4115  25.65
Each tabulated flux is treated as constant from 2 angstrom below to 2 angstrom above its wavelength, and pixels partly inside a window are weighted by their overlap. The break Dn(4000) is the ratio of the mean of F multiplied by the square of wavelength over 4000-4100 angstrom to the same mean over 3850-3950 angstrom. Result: 1.85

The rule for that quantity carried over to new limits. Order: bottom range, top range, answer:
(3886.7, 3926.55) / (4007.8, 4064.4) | 1.60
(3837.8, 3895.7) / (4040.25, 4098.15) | 2.04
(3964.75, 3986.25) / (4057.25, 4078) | 1.69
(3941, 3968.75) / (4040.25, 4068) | 1.74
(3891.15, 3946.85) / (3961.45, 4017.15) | 1.36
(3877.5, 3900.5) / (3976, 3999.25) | 1.58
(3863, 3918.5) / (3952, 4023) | 1.35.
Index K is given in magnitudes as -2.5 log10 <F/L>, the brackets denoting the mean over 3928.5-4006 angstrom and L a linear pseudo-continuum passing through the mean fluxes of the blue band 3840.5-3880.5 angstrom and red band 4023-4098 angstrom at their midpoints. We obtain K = 0.201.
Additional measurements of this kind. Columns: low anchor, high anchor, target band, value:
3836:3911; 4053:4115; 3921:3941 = 0.41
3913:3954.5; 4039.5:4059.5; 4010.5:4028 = -0.18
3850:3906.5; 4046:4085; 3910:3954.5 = 0.17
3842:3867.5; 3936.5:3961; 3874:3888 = 0.10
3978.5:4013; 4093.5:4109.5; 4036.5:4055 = -0.07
